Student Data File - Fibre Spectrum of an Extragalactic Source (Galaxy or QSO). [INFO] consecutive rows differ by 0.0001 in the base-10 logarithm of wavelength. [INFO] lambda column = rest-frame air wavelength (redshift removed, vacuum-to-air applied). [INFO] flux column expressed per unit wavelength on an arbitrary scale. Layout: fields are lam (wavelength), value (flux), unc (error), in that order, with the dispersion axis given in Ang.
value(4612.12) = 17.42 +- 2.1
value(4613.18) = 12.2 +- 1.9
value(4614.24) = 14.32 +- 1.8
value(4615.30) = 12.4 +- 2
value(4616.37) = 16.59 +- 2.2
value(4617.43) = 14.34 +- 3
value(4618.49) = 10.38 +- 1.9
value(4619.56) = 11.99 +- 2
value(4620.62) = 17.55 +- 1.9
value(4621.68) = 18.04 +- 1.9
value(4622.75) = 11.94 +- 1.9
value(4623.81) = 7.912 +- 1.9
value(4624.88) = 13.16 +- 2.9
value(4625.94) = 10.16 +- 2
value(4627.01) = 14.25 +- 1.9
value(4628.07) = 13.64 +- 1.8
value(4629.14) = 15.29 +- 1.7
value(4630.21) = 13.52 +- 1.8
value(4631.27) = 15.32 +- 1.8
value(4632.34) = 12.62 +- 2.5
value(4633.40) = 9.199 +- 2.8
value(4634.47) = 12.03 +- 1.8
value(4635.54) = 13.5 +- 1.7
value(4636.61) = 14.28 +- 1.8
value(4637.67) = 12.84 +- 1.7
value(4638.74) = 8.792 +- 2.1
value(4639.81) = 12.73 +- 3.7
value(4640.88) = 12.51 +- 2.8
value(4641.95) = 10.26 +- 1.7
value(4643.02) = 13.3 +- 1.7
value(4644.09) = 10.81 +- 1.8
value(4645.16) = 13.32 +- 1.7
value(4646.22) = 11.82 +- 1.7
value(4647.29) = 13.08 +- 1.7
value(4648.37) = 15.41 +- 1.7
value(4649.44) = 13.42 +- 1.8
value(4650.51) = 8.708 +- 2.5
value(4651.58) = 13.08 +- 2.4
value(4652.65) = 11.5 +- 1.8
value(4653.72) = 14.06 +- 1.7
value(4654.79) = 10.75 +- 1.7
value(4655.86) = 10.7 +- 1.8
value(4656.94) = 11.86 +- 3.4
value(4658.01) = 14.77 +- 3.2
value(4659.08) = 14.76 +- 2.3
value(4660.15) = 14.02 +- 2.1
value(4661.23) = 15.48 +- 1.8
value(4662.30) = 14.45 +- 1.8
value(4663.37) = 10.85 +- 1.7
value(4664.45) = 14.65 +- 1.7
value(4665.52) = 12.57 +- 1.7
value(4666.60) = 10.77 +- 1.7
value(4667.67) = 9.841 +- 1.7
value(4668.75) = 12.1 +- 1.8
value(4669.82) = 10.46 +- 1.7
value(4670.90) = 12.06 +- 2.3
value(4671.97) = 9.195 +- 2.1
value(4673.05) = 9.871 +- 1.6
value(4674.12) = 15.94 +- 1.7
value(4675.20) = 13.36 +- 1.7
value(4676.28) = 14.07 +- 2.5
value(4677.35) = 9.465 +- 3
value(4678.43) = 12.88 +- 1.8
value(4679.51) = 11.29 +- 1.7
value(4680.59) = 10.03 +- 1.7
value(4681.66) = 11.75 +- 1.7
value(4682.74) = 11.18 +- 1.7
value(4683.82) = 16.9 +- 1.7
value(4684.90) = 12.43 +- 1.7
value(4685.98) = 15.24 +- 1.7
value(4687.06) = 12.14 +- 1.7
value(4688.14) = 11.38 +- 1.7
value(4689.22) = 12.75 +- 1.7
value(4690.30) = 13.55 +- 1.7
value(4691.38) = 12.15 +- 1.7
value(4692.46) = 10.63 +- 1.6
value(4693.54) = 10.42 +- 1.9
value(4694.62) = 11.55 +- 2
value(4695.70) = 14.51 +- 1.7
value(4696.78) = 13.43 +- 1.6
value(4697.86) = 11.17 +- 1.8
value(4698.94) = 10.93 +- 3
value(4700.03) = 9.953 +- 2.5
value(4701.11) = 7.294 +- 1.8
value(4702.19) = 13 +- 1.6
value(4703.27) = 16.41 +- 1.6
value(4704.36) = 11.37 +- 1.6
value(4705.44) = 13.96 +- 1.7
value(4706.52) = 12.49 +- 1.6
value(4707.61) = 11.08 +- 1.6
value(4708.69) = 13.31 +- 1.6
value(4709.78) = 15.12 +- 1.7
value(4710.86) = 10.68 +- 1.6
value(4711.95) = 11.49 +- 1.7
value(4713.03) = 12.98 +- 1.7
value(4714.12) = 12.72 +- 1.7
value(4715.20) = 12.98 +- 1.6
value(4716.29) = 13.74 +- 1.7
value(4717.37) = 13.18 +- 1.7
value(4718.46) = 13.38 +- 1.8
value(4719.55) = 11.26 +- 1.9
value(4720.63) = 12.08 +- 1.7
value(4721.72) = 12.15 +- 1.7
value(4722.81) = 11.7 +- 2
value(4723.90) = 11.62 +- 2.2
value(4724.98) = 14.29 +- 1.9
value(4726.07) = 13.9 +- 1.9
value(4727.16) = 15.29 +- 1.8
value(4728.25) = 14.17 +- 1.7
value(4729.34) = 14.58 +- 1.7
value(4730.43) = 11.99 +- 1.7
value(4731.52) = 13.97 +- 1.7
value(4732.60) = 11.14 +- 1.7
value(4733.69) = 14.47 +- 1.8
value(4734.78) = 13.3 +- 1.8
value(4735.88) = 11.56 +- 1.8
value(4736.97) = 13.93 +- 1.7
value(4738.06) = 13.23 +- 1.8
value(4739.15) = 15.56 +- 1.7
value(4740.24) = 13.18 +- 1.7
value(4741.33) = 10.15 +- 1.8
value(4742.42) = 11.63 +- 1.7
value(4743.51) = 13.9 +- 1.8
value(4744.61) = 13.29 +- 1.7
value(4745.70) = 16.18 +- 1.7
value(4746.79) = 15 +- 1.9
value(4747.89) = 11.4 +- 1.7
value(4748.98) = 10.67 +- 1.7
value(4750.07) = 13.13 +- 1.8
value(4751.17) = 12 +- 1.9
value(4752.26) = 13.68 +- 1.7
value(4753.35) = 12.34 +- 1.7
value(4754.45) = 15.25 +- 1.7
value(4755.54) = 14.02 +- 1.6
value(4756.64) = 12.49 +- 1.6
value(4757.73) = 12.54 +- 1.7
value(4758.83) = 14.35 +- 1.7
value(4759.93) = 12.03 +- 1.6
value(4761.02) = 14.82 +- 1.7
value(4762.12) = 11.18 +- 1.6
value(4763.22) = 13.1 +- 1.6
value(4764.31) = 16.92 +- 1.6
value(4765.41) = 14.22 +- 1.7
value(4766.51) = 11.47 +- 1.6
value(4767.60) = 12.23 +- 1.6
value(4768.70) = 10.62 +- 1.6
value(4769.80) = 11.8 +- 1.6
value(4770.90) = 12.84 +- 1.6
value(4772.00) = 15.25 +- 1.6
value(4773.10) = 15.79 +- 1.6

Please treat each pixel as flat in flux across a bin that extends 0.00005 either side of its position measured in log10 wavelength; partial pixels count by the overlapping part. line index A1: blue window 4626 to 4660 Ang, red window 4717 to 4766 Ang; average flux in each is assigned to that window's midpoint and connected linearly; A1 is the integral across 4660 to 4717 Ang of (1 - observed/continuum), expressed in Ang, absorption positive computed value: 2.49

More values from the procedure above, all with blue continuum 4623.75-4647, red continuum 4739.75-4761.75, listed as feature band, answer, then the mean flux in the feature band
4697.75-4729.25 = 0.70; 12.6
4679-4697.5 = 0.45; 12.4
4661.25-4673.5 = 0.88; 11.7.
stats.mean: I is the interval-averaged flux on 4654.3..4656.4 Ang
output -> 10.7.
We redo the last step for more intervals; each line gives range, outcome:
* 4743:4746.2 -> 14.4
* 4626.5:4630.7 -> 14.2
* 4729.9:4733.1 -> 12.4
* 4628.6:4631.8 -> 14.7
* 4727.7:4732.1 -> 13.7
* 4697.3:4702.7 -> 10.5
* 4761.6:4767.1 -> 13.4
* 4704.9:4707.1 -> 13.2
